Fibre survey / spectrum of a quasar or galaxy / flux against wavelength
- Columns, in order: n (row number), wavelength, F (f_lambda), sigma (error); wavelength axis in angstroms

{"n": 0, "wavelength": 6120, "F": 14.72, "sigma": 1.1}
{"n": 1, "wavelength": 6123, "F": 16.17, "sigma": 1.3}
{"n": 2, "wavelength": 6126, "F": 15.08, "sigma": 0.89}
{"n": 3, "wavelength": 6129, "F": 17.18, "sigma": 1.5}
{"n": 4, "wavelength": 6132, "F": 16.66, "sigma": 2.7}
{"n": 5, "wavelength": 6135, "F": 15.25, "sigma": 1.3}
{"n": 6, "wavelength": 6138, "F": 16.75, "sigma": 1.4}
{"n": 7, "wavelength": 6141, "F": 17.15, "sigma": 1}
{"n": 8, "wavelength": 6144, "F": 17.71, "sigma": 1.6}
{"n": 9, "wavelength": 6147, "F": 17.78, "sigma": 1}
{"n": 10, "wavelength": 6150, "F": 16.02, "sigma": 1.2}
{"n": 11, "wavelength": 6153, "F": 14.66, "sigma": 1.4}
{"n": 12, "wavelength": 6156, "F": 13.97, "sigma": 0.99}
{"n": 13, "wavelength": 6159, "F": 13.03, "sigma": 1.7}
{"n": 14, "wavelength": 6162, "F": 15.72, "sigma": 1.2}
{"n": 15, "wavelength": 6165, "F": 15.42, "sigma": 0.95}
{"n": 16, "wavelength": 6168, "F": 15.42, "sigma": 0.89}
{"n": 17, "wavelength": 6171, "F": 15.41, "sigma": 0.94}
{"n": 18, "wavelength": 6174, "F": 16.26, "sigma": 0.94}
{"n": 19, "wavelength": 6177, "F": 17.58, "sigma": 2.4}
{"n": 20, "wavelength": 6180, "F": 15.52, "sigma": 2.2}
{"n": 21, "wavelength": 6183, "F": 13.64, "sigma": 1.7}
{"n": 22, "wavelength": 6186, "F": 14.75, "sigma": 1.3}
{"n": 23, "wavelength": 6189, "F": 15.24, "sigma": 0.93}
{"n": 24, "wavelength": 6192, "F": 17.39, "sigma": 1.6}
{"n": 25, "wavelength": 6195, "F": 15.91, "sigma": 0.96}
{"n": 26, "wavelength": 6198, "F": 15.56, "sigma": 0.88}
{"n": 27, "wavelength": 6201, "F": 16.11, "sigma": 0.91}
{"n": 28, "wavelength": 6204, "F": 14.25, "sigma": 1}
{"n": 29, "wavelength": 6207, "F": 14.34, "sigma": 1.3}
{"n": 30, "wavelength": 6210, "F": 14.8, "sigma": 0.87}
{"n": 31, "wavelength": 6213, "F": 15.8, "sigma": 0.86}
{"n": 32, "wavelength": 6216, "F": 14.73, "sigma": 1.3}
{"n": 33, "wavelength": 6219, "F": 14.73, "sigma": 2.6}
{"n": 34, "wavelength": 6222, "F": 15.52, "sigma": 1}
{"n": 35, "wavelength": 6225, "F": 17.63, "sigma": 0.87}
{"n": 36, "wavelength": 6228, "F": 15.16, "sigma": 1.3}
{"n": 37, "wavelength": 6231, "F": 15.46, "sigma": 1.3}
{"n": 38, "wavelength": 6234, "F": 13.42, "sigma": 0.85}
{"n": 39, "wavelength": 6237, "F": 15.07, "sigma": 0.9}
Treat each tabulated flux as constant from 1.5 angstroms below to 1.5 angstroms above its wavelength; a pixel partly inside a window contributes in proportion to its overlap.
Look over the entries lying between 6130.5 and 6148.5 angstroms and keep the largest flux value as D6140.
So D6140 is 17.78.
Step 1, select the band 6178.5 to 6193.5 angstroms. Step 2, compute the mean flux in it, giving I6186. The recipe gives 15.3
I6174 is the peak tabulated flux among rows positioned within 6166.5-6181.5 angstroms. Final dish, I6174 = 17.58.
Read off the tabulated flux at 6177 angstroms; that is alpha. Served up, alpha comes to 17.58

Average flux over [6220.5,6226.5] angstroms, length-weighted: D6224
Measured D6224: 16.6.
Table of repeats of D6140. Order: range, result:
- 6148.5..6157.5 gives 16.02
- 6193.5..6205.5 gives 16.11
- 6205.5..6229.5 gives 17.63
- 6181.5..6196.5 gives 17.39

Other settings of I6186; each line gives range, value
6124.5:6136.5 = 16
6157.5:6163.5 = 14.4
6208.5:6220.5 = 15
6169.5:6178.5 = 16.4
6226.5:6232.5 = 15.3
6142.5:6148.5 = 17.7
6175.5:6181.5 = 16.6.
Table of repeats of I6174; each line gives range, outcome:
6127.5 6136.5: 17.18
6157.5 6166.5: 15.72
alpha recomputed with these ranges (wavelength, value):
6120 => 14.72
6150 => 16.02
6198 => 15.56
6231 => 15.46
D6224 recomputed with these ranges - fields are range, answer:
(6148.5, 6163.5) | 14.7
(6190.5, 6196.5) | 16.7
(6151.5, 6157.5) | 14.3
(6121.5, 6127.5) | 15.6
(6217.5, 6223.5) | 15.1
